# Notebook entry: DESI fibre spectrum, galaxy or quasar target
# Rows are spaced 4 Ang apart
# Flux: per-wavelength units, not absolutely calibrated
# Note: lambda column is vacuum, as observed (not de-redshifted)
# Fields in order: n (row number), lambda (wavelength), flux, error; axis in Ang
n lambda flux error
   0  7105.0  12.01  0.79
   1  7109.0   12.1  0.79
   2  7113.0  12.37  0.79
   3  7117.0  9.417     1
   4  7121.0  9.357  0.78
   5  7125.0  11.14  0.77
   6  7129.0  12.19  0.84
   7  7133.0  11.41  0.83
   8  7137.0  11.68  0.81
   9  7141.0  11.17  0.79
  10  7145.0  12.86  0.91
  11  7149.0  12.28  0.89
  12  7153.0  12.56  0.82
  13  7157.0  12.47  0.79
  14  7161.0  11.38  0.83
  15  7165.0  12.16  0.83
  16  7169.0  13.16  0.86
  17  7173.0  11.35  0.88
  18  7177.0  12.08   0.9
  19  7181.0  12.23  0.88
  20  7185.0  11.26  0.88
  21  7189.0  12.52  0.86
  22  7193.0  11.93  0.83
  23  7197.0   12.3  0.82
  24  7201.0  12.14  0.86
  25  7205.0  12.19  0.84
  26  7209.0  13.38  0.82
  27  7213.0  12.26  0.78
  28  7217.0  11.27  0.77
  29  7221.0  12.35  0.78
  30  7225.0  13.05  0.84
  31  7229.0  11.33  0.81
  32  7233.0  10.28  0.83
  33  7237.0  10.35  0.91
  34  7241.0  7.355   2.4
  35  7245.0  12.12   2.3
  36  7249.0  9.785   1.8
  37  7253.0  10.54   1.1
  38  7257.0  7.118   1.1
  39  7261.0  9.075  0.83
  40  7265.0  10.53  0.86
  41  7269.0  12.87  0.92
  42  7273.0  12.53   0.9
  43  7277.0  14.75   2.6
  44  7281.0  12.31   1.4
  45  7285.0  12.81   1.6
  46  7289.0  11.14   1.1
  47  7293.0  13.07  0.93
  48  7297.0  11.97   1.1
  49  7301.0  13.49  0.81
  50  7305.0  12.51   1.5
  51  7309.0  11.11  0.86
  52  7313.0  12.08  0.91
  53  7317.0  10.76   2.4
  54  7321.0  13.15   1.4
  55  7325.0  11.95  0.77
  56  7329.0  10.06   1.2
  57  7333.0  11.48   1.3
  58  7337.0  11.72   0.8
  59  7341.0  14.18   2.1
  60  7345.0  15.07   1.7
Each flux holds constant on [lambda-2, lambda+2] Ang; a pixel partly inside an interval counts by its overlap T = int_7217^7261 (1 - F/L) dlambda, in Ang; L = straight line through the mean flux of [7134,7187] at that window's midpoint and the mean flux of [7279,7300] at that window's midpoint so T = 6.5 Ang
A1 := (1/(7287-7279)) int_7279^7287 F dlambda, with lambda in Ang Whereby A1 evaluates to 12.6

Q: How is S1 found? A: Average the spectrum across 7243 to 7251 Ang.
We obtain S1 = 11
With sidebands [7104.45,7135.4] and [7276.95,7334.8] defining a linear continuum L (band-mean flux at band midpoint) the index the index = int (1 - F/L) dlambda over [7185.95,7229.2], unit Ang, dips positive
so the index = -2.35 Ang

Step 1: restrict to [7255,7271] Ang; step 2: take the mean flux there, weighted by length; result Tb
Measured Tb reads 9.9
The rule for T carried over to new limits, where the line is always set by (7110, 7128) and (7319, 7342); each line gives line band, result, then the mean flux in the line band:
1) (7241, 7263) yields 3.9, 9.51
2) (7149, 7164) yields -1.6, 12.2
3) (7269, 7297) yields -2.4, 12.7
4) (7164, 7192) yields -2.5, 12.1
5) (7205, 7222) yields -1.5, 12.3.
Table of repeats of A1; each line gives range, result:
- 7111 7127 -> 10.6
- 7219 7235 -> 11.8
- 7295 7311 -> 12.3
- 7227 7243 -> 9.83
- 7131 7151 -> 11.9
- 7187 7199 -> 12.2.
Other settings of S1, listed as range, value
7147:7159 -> 12.4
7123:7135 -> 11.6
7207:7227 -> 12.5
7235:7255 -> 10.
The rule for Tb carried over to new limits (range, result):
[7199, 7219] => 12.2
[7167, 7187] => 12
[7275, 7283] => 13.5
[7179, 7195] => 12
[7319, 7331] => 11.7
